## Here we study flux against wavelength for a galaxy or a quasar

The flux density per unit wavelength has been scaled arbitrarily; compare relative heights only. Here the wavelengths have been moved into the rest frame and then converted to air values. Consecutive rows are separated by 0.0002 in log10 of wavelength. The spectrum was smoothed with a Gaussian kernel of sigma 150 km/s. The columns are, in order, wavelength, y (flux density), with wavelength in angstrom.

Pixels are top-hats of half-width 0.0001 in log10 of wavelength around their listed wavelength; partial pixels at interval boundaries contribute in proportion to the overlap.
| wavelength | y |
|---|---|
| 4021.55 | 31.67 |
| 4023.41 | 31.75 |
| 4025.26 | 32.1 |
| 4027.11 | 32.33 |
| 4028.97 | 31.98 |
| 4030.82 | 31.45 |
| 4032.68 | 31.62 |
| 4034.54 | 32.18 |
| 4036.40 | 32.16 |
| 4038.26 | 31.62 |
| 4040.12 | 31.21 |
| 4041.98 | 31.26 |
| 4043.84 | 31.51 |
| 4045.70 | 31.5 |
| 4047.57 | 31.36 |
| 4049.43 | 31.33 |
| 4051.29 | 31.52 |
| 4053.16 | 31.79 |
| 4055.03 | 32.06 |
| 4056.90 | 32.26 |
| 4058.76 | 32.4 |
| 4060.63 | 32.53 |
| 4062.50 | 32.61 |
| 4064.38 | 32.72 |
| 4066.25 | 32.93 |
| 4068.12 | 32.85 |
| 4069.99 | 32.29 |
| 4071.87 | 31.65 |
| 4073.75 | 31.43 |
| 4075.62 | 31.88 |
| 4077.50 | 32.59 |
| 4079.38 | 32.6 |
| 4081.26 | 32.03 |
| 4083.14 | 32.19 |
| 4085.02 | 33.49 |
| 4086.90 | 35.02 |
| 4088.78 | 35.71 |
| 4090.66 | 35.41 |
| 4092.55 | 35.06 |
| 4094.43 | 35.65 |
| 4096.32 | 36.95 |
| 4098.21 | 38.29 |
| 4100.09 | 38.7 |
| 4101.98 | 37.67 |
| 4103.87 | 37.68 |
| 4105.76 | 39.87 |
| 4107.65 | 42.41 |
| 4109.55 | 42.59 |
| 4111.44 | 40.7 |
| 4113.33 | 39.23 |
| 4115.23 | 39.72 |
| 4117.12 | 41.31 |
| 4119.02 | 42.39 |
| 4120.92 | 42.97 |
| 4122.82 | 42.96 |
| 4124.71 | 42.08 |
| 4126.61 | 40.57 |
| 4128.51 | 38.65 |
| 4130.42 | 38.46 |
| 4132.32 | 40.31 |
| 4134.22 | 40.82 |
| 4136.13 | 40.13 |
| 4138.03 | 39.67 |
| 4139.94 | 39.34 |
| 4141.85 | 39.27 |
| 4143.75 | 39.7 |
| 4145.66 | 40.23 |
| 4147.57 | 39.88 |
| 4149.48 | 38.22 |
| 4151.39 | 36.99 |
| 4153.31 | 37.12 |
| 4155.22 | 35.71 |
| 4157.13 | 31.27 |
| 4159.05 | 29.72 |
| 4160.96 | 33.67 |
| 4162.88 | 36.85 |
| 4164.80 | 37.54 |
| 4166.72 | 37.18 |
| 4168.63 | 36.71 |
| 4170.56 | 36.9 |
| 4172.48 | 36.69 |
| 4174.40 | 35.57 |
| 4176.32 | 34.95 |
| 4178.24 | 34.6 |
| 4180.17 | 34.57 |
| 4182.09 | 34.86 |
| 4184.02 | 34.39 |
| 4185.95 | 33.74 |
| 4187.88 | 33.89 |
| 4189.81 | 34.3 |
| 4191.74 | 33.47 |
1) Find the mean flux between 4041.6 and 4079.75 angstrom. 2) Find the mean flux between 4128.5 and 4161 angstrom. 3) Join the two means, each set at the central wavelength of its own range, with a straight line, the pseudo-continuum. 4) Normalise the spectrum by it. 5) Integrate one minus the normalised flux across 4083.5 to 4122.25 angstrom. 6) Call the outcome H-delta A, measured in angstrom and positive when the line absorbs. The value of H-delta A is -3.9 angstrom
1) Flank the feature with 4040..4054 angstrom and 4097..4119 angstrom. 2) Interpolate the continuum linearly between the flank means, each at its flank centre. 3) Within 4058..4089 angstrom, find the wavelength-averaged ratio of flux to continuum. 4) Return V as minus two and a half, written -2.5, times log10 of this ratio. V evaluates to 0.08 mag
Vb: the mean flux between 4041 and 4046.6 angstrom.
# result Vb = 31.5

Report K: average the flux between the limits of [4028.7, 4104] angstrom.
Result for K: 33.1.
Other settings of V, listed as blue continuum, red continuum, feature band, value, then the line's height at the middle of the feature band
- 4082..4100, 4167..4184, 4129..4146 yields -0.12 mag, 35.5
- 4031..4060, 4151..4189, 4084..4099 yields -0.08 mag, 33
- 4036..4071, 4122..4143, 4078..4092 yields 0.05 mag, 35.3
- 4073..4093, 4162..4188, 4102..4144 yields -0.18 mag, 34.4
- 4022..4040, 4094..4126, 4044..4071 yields 0.08 mag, 34.6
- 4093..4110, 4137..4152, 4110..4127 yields -0.07 mag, 38.9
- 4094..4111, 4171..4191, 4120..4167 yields -0.04 mag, 36.8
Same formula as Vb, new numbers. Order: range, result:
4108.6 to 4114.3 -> 40.8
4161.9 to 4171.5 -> 37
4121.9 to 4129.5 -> 41.1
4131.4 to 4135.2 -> 40.5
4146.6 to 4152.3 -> 38.4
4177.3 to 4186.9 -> 34.4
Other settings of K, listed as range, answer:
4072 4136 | 37.8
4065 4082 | 32.3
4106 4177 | 38.6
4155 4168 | 34.6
